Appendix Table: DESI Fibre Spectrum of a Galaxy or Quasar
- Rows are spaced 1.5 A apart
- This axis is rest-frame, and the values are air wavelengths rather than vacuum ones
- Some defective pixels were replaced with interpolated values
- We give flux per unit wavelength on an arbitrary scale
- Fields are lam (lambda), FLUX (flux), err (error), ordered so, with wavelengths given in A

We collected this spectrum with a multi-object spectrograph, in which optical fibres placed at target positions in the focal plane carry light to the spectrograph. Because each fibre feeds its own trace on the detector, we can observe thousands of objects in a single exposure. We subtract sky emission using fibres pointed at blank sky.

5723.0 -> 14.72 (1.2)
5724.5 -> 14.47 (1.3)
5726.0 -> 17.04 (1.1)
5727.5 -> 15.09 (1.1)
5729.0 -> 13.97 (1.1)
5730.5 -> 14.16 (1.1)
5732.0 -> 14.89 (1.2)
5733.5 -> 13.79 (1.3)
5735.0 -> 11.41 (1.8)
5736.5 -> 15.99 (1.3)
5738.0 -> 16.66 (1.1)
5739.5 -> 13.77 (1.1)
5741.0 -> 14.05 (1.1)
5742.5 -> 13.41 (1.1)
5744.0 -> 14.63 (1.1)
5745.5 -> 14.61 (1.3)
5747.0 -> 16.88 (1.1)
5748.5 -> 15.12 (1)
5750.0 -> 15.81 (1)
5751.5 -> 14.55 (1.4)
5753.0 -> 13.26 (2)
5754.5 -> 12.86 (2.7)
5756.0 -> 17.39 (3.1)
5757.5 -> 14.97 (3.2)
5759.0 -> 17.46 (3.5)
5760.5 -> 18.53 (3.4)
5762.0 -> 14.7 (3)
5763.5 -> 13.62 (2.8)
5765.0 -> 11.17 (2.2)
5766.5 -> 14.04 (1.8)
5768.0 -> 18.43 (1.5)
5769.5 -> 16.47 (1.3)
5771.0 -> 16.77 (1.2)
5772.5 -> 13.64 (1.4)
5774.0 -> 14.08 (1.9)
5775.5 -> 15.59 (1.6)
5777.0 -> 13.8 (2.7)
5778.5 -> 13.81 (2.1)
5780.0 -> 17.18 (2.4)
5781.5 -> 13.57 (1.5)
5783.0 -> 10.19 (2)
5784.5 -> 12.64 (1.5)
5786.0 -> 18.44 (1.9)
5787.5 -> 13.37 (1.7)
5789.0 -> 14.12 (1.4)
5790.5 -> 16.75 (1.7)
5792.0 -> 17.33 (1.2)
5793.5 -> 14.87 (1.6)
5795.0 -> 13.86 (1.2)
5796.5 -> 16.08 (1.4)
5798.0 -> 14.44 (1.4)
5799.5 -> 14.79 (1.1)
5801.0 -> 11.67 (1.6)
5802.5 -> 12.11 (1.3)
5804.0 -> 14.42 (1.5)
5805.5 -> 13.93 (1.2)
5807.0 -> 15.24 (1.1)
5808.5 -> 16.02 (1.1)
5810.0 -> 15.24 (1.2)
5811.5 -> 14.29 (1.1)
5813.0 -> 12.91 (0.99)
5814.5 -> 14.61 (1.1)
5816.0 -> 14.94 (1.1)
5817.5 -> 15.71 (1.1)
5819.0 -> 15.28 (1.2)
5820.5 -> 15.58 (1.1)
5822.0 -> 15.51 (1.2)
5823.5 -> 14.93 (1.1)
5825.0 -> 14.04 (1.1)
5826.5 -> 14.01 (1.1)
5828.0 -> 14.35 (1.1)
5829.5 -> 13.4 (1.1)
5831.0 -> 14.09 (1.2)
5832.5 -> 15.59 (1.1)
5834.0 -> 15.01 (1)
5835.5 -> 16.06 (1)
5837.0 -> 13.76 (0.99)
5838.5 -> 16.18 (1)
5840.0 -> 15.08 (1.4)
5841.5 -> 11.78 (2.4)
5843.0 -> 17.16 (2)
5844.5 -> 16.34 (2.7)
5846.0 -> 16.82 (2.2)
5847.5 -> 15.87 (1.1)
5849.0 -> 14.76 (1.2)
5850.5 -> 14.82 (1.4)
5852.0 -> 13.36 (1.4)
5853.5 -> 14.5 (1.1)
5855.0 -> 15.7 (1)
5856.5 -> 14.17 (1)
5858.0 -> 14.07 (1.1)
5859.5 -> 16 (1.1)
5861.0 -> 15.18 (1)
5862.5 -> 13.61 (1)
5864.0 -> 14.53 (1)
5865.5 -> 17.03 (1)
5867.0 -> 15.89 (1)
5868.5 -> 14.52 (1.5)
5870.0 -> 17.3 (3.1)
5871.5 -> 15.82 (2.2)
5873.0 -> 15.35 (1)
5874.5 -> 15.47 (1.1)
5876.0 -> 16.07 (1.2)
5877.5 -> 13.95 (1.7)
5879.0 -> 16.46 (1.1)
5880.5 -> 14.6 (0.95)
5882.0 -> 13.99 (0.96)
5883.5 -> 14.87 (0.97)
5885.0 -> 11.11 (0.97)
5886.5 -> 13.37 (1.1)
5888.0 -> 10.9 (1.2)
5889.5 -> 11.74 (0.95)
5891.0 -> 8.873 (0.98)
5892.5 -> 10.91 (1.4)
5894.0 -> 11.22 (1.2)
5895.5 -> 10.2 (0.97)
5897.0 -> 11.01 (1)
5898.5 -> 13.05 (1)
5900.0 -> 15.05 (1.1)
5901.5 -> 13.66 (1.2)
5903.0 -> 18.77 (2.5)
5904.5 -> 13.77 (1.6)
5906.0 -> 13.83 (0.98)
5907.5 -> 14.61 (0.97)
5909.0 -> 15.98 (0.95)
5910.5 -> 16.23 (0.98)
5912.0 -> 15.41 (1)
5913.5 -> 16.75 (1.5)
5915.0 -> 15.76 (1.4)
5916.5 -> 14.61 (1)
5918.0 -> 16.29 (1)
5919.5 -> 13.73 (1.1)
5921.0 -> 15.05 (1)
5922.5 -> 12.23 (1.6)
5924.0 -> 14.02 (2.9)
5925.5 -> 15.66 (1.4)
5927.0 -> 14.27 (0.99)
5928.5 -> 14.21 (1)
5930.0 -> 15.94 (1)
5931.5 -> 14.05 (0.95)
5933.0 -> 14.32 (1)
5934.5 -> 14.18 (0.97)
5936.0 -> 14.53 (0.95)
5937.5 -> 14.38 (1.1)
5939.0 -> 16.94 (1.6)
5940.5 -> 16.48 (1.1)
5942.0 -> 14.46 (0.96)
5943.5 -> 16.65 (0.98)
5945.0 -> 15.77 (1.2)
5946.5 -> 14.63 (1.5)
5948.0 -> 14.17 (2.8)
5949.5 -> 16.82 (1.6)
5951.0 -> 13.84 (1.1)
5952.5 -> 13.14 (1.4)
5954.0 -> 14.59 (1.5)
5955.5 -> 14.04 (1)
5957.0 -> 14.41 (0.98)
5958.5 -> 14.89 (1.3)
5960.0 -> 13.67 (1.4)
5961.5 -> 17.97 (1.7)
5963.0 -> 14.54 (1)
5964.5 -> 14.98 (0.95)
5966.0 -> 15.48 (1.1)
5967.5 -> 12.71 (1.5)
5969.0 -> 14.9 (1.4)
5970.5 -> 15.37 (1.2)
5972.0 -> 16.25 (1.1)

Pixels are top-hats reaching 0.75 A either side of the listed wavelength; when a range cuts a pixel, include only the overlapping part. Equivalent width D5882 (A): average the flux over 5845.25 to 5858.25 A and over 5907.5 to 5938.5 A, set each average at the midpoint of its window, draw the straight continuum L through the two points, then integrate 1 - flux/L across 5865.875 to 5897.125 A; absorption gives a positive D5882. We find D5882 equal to 2.76 A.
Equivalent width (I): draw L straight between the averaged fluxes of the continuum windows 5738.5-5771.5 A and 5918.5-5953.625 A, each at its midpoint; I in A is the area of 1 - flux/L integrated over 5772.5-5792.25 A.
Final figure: 0.6 A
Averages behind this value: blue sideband 15.1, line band 14.6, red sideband 14.8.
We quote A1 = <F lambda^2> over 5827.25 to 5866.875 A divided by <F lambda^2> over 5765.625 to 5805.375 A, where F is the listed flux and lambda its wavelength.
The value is 1.0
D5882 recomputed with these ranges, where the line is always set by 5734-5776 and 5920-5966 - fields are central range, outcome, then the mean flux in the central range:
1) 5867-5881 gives -0.6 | 15.5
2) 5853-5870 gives -0.3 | 15.1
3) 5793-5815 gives 1.0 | 14.3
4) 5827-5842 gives 0.4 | 14.6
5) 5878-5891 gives 1.5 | 13.1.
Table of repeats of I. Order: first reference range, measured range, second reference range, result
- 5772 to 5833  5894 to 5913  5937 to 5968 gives 0.83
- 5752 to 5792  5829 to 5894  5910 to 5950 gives 2.09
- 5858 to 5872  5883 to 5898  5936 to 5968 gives 3.85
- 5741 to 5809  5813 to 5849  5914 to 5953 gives -0.41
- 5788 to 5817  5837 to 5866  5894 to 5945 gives -0.81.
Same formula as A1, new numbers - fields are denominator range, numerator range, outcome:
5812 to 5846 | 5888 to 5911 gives 0.91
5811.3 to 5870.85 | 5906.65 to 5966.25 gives 1.03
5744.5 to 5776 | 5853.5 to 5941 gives 0.99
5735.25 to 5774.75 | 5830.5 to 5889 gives 1.02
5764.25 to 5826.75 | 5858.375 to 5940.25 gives 1.02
